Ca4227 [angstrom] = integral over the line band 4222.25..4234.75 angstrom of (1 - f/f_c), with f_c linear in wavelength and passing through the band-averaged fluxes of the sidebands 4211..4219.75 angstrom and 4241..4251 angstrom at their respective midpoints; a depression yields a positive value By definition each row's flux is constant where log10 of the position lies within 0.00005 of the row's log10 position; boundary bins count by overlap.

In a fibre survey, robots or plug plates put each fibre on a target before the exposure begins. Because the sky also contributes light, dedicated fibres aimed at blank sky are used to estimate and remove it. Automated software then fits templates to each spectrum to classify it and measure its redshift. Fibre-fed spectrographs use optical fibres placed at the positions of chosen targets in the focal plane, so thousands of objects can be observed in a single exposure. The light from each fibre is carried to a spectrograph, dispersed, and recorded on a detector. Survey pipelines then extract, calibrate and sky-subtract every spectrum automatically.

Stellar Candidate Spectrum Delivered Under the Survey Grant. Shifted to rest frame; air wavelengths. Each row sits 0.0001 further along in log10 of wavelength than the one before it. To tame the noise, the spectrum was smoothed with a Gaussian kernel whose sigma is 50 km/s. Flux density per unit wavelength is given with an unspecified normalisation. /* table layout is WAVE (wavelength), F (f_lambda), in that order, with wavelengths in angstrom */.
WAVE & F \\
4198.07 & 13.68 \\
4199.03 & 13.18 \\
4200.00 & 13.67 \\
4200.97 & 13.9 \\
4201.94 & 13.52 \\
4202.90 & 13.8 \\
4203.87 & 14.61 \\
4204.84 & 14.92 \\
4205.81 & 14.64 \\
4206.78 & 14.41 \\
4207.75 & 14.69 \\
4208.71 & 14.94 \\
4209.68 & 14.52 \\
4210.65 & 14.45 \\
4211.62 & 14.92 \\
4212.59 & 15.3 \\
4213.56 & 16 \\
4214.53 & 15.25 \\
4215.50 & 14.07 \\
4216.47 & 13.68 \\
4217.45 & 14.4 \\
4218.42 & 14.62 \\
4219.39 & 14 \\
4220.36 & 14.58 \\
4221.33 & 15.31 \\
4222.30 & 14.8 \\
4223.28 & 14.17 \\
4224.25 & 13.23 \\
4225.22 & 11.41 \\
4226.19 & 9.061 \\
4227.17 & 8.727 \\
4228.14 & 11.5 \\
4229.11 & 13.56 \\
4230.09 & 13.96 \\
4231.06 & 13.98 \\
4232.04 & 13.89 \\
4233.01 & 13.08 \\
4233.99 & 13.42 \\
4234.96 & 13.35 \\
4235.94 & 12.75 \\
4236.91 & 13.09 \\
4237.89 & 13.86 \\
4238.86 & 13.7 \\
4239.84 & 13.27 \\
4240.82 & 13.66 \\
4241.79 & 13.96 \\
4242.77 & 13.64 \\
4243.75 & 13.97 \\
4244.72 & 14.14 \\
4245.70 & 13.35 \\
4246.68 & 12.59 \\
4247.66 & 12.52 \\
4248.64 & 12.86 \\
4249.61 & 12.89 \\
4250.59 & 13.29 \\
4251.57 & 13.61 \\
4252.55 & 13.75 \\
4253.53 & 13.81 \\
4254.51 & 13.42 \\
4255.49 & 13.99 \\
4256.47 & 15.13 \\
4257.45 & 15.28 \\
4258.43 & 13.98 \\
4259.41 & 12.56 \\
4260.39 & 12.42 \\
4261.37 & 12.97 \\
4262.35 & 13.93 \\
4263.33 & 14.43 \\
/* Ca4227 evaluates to 1.3 angstrom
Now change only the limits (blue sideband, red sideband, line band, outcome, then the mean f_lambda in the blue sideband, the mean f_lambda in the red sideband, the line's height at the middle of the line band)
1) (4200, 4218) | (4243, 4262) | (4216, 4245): 1.4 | 14.5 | 13.5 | 14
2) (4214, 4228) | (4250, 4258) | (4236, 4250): 0.4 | 13.3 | 14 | 13.8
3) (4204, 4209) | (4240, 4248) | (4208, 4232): 0.8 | 14.7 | 13.5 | 14.3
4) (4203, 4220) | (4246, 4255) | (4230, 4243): 0.2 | 14.6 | 13.2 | 13.7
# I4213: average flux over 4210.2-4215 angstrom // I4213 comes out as 15.2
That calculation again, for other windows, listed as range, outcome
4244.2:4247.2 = 13.4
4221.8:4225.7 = 13.4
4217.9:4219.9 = 14.3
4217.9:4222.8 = 14.7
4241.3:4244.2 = 13.9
